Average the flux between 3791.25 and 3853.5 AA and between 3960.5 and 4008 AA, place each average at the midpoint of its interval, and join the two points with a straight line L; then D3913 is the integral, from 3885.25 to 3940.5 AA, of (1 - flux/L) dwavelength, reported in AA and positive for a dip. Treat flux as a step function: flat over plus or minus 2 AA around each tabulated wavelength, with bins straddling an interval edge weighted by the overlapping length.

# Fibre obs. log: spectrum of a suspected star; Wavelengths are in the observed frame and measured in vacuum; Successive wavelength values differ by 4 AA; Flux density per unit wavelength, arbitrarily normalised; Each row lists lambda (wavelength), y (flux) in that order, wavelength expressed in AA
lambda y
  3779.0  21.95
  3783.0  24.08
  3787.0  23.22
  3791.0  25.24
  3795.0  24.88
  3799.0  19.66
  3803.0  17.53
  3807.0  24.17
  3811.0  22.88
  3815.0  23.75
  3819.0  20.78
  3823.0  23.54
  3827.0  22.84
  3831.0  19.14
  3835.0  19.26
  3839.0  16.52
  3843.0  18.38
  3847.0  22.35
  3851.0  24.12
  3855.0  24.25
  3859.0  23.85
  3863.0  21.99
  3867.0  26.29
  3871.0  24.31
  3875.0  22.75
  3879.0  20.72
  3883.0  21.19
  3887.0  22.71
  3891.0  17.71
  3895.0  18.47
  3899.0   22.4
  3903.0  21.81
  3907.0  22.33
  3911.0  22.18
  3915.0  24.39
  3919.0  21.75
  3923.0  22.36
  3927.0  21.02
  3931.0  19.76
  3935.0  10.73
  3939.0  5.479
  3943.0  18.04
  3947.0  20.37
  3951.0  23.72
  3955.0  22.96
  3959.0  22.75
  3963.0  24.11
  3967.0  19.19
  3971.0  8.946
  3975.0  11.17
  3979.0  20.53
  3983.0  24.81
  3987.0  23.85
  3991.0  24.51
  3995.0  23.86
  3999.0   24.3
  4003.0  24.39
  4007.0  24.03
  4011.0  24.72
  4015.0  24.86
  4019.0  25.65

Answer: 4.3 AA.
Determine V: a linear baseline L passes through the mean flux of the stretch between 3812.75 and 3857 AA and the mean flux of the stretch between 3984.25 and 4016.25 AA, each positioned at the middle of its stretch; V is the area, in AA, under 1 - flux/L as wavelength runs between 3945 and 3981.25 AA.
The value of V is 6.6 AA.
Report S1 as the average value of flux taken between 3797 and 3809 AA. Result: 20.5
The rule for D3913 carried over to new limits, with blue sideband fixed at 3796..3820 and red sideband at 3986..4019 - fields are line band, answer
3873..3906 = 2.58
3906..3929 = 0.85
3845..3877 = -1.93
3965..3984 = 5.94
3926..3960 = 7.90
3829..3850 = 2.59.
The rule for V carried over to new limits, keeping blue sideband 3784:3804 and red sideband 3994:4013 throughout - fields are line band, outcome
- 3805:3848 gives 2.8 AA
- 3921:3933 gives 1.3 AA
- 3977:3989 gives 0.5 AA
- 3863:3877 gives -0.6 AA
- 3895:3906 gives 0.9 AA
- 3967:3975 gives 4.0 AA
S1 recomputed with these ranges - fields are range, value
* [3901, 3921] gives 22.5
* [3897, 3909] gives 22.2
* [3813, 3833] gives 22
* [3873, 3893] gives 21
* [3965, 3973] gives 14.1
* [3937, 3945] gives 11.8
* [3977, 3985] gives 22.7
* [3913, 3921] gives 23.1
